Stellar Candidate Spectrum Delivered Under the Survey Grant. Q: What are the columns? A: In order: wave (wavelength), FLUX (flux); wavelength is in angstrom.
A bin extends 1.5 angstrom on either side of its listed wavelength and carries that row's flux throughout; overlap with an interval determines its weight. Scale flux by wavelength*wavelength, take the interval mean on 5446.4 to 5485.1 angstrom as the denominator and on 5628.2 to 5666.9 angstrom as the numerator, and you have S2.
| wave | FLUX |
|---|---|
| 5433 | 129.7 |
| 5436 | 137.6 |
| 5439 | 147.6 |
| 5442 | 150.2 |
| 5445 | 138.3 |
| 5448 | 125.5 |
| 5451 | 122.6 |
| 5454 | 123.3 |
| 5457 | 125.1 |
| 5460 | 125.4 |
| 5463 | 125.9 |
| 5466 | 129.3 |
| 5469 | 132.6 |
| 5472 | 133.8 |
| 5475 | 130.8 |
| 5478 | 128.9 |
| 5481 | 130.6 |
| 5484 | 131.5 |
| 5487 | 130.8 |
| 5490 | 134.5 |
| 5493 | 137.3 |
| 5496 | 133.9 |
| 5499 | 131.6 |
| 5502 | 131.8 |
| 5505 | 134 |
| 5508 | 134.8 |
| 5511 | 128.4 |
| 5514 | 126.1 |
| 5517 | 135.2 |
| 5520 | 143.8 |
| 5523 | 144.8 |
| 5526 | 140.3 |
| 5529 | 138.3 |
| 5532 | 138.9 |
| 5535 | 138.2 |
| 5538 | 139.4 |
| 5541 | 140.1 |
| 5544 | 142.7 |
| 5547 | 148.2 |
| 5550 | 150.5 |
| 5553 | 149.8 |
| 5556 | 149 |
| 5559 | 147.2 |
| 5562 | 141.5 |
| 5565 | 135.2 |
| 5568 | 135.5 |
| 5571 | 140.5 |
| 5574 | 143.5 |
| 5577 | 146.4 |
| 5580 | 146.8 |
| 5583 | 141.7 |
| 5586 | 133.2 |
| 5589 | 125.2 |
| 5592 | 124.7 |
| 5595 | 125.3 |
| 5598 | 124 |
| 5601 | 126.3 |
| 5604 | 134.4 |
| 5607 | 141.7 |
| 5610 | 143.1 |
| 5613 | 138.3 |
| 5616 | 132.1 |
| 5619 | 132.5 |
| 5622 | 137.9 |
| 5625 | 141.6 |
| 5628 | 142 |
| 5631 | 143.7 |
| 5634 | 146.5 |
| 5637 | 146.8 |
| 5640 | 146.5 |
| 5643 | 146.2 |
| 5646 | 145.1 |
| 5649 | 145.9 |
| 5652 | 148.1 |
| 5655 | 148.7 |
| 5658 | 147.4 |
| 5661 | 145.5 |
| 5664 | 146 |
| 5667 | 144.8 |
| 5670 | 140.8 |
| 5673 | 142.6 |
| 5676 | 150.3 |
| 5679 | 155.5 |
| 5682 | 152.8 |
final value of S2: 1.22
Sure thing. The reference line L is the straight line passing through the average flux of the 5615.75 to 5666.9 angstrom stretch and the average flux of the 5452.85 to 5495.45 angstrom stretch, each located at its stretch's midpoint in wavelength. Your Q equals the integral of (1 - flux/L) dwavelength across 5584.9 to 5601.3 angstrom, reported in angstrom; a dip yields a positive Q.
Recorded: 1.6 angstrom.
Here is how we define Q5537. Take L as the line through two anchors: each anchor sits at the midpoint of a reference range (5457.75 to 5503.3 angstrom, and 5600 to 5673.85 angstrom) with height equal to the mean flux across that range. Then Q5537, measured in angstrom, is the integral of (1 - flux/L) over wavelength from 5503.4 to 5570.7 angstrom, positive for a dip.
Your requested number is -2.4 angstrom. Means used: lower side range 131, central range 140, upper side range 142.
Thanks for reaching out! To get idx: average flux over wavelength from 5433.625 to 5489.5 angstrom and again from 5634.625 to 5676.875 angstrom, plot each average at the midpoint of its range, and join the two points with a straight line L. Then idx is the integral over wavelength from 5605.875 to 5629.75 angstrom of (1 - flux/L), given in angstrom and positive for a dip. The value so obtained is 0.8 angstrom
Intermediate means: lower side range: 132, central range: 139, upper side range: 146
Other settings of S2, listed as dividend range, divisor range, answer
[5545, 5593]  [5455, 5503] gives 1.12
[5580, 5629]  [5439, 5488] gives 1.08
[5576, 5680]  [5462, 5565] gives 1.07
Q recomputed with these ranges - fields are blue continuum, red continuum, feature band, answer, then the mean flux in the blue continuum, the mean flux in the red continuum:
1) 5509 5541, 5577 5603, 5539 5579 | -2.8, 137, 132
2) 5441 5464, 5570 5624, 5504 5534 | -1.0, 129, 135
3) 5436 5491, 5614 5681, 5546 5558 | -1.0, 132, 144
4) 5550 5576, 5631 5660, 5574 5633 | 3.6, 143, 147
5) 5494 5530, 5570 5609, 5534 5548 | -0.7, 135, 135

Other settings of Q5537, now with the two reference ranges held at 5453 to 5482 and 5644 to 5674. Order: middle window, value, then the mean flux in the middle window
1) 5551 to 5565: -0.9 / 146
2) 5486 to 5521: -0.4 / 133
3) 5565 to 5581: -0.4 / 142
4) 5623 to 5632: 0.0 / 142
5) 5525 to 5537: -0.4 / 139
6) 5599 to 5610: 0.5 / 135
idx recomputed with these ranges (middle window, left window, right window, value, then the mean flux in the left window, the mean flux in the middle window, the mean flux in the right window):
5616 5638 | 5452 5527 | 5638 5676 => 0.4 angstrom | 132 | 141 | 146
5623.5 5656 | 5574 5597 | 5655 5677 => -0.8 angstrom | 135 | 146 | 145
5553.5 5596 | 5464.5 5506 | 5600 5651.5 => -0.3 angstrom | 132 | 139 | 141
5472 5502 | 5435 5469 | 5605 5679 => 0.4 angstrom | 132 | 132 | 144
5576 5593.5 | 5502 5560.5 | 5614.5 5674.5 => 0.7 angstrom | 140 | 136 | 144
